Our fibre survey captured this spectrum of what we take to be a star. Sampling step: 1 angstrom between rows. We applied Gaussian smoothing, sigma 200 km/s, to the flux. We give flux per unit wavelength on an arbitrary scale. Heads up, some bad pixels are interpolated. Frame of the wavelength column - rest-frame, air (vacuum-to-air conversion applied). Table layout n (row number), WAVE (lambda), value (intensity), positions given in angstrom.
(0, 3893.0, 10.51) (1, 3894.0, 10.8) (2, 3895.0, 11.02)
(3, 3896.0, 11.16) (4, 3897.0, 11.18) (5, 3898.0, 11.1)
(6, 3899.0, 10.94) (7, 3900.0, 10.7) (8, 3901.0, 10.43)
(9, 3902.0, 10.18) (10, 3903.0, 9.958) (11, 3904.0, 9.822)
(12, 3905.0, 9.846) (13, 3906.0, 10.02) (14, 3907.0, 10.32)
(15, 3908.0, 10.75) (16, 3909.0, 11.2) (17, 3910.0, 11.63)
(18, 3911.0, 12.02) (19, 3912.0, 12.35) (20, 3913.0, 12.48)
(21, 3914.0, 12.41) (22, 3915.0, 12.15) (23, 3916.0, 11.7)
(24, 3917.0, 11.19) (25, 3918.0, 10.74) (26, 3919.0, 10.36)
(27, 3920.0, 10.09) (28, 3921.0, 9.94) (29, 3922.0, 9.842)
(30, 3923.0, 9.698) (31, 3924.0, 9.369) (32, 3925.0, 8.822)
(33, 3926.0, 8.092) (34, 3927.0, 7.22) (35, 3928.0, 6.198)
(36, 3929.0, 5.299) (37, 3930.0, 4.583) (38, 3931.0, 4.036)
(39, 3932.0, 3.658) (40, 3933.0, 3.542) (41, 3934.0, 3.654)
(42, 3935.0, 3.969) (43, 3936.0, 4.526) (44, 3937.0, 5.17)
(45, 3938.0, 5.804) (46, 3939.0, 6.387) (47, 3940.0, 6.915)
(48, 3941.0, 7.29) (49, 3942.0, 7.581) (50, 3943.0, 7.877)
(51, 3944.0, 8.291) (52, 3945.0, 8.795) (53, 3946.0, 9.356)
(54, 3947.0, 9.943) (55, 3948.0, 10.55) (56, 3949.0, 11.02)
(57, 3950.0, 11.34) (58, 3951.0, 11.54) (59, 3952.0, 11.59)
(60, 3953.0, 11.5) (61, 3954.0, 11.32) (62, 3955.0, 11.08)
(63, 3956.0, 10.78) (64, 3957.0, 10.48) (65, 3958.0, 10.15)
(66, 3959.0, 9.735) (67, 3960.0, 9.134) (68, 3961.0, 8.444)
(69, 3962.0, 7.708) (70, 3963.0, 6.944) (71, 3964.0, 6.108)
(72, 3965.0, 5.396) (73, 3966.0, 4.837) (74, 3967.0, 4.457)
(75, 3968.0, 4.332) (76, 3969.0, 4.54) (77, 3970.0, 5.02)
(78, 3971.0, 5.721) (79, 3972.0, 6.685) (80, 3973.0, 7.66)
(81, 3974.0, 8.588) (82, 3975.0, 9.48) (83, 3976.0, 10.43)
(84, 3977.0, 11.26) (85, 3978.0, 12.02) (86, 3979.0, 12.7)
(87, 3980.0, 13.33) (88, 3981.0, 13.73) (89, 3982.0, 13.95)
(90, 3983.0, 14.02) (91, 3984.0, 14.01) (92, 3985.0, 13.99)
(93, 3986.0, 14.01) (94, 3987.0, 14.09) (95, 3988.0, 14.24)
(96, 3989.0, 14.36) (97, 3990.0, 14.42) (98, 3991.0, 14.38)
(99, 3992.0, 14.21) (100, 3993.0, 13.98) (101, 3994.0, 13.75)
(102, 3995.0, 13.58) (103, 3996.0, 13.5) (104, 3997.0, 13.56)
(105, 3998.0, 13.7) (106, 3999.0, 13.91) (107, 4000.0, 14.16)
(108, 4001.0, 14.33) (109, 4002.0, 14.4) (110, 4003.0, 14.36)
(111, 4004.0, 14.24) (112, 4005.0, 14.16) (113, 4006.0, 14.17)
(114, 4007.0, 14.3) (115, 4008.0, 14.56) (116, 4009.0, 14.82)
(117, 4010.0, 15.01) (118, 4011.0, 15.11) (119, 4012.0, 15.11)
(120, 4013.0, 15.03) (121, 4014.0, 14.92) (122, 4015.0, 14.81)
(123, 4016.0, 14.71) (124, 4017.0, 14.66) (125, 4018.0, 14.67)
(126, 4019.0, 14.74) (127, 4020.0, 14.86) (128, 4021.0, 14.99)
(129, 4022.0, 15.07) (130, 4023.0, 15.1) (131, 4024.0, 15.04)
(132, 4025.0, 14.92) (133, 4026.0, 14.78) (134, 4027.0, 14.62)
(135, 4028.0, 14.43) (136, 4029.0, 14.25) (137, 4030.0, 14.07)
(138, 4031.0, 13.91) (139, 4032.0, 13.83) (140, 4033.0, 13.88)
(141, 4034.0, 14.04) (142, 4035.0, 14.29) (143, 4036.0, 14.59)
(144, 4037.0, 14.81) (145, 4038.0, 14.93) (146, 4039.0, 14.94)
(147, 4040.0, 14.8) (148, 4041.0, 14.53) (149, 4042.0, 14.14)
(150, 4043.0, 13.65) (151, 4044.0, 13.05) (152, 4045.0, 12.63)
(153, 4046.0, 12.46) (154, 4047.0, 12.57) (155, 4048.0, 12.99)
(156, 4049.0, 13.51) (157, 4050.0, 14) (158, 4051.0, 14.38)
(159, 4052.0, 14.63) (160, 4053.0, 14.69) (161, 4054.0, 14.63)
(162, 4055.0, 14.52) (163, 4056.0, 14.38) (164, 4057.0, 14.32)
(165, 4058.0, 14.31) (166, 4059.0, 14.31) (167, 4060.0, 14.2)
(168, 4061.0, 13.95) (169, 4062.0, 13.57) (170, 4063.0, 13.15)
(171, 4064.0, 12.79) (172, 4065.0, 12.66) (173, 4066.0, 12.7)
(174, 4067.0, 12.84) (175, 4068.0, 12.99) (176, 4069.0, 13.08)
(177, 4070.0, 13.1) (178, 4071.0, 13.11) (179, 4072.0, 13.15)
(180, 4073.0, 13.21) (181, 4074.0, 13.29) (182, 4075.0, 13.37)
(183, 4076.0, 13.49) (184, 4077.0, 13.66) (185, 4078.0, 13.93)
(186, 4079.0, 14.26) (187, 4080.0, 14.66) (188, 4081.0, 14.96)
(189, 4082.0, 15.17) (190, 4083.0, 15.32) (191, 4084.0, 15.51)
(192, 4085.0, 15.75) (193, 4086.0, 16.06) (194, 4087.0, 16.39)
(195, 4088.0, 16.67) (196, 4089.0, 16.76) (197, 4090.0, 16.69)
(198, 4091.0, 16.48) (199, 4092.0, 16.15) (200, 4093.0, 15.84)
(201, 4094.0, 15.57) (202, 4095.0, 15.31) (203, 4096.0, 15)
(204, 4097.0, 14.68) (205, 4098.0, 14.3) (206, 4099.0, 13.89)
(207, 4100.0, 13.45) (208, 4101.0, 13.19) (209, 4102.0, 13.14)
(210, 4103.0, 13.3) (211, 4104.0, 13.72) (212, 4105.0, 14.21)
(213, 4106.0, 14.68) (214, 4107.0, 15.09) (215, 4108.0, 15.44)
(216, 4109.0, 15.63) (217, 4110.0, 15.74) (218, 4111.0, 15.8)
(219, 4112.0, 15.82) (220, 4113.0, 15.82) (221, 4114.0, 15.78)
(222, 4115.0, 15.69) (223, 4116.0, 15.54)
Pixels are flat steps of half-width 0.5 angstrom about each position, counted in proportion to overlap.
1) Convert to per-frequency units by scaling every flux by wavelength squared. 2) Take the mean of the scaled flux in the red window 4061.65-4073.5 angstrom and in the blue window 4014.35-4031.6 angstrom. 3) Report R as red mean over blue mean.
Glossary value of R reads 0.91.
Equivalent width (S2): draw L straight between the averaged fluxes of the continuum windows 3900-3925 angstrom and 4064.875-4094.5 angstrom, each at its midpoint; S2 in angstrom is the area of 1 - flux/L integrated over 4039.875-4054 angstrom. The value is 0.1 angstrom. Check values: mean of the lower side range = 10.7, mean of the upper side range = 14.6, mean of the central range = 13.7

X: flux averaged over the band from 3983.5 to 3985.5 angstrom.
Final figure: 14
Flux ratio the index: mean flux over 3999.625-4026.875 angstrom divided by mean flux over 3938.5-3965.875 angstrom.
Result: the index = 1.62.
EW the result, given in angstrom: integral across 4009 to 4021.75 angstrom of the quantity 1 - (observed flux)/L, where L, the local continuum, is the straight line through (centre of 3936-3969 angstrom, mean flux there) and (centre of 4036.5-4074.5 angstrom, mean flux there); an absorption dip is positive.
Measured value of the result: -3.6 angstrom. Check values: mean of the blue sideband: 8.38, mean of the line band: 14.9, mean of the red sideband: 13.7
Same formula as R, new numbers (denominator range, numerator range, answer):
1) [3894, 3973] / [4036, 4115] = 1.77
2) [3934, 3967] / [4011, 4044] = 1.81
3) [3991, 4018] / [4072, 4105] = 1.07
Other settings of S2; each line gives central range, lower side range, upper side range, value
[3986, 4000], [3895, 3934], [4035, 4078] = -2.5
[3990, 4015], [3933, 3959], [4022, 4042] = -3.7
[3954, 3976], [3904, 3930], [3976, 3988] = 8.4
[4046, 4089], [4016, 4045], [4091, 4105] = 1.2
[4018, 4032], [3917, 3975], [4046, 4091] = -3.2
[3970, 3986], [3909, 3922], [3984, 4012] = 2.9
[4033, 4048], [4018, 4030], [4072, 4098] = 0.9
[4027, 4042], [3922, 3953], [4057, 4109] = -2.8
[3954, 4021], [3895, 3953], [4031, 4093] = -2.4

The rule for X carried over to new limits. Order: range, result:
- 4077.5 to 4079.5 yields 14.1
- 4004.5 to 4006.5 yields 14.2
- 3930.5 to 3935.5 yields 3.77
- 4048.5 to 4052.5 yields 14.1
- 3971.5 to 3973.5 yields 7.17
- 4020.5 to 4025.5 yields 15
